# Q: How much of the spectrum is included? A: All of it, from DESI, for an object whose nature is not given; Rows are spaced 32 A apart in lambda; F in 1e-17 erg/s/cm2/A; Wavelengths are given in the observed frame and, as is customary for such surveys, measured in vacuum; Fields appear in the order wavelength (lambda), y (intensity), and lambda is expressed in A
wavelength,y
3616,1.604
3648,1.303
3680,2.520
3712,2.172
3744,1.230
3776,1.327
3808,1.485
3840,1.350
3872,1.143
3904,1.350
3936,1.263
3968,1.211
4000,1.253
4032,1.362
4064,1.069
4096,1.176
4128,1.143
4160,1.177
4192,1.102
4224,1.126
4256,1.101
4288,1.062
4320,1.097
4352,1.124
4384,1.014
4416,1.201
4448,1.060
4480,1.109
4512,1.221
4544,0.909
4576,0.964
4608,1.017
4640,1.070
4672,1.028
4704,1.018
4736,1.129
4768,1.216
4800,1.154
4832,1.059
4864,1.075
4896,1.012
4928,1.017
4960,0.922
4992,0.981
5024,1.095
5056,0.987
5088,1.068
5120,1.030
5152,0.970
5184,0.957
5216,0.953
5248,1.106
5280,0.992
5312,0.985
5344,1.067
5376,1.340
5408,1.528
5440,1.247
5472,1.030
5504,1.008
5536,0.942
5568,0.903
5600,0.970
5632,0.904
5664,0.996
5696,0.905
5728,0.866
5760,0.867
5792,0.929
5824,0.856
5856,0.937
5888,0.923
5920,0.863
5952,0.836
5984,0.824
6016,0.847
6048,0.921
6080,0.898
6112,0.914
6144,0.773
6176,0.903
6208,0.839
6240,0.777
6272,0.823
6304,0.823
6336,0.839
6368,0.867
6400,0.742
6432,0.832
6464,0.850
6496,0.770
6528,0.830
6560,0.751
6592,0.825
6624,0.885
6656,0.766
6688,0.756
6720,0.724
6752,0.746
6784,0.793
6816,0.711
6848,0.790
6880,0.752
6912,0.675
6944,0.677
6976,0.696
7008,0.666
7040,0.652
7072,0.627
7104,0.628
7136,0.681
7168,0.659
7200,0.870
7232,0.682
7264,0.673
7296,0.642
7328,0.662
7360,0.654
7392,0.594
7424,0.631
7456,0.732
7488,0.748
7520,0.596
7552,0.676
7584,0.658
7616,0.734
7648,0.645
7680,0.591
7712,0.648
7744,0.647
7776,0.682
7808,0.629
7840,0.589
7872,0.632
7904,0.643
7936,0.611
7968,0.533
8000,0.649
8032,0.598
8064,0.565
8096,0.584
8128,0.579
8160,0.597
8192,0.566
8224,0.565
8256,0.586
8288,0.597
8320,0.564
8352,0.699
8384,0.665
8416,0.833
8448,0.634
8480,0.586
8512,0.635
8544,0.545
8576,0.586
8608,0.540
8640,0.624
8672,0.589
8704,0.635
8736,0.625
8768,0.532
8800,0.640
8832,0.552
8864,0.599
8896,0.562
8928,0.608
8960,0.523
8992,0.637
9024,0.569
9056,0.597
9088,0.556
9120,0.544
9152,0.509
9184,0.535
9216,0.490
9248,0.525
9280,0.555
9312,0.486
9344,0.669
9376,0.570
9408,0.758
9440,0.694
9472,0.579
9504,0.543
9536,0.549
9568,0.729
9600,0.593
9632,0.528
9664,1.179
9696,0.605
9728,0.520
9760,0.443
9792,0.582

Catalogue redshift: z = 0.932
